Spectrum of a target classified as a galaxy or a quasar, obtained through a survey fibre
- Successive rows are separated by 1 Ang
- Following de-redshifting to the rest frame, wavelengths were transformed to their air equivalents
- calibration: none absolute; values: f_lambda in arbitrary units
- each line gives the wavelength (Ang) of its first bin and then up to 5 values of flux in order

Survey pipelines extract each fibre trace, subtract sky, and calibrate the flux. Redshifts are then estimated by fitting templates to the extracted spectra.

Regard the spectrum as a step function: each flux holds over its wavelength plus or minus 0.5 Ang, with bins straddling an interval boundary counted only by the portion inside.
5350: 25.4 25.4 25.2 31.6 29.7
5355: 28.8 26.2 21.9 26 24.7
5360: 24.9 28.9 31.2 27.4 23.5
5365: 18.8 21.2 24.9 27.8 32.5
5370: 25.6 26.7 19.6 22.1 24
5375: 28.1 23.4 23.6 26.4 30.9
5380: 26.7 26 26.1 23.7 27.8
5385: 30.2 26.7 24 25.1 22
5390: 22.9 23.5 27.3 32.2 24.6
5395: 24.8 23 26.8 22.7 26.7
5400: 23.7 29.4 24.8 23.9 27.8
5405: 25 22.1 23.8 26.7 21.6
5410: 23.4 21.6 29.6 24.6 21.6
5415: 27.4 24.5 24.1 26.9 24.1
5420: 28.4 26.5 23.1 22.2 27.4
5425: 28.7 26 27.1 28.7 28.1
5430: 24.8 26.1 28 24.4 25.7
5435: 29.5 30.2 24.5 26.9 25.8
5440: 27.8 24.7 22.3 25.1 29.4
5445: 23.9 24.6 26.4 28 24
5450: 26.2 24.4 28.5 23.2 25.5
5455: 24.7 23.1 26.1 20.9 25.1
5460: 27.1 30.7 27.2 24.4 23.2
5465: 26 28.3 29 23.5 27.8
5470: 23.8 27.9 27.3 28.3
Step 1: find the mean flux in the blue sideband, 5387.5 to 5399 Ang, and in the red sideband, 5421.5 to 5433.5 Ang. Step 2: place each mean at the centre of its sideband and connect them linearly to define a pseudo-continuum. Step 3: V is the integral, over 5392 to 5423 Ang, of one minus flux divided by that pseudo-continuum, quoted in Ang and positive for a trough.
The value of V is 0.4 Ang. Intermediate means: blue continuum 25.1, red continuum 26.2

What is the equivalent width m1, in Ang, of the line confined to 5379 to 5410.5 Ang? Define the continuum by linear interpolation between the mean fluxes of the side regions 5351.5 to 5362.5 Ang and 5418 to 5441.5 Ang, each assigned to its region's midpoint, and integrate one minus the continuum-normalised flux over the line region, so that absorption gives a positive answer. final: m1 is 1.7 Ang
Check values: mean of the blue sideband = 27.2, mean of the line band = 25.4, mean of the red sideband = 26.5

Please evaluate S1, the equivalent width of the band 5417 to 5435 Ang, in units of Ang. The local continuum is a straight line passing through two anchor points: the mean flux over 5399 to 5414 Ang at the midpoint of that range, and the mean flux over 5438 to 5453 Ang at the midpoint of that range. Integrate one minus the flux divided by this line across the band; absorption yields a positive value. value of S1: -0.71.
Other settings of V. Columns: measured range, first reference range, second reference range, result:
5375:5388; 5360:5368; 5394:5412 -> -0.7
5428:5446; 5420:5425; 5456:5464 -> -0.5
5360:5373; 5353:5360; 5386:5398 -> 0.3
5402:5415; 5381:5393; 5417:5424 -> 0.5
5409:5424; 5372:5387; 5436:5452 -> 0.6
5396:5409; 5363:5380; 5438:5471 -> 0.1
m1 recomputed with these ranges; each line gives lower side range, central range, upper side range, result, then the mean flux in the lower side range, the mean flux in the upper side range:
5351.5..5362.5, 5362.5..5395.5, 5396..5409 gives 0.86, 27.2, 25.1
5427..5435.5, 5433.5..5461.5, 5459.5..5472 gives 0.95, 26.9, 26.6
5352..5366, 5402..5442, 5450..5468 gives 0.31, 26.2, 25.7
